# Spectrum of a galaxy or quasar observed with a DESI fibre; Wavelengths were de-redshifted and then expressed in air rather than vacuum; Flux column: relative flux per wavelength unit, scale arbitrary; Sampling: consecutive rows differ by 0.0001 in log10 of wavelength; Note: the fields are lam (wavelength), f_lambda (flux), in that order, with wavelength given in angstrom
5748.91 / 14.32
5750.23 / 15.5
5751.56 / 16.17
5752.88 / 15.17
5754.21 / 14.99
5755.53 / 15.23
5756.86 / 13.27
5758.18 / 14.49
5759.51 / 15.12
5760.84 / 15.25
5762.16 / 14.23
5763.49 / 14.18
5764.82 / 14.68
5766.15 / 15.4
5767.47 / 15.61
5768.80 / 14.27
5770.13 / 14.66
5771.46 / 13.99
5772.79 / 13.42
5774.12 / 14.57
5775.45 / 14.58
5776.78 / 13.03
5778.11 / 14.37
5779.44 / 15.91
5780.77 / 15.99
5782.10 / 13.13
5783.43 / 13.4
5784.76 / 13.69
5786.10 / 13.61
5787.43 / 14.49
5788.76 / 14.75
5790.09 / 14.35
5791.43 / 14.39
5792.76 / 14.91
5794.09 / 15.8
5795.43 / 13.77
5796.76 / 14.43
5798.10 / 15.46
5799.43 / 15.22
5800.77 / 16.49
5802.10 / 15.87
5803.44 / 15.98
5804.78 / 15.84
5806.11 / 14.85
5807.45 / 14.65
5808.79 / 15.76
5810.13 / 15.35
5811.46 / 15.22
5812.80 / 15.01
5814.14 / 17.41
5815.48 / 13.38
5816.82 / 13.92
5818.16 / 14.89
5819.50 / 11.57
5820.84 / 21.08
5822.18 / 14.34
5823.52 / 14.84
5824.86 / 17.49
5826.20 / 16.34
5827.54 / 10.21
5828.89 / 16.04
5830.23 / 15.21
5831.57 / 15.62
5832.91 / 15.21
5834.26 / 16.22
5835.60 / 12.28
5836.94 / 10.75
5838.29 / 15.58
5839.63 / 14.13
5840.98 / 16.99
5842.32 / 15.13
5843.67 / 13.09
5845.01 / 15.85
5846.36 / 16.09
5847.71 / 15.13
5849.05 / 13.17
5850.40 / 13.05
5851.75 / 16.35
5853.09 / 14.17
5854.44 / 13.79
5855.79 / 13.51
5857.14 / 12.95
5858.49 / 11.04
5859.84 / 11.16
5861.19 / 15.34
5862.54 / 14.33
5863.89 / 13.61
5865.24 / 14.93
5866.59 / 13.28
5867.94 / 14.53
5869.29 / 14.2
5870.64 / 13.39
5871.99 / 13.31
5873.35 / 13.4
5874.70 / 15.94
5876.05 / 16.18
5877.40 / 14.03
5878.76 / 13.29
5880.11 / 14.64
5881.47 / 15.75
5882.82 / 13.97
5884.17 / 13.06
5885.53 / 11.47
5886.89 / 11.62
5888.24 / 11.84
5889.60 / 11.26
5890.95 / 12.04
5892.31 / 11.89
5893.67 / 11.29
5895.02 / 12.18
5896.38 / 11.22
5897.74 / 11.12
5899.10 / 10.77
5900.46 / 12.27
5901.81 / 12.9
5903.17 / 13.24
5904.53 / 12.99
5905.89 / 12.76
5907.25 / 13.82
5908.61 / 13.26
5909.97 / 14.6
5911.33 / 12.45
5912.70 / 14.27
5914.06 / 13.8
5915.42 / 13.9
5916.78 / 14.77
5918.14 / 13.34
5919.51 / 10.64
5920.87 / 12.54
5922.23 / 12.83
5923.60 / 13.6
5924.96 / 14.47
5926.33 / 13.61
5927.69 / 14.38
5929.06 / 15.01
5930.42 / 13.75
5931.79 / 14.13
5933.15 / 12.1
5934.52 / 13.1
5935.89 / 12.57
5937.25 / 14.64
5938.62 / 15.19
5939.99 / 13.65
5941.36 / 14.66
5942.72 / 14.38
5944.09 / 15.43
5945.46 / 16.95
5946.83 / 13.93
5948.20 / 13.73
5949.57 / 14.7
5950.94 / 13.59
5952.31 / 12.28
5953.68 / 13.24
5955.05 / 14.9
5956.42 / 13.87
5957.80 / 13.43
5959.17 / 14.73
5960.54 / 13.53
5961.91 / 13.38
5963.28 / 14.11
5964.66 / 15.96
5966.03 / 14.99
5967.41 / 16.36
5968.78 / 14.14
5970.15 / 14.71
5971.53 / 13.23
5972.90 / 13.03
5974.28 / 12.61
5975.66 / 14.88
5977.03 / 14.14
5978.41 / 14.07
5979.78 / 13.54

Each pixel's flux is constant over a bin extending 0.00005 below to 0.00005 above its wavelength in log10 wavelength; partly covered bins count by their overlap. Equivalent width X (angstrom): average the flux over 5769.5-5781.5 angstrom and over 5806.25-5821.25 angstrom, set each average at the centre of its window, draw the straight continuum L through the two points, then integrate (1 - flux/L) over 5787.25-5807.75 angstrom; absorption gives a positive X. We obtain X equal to -0.29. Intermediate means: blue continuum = 14.5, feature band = 15.1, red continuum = 15.2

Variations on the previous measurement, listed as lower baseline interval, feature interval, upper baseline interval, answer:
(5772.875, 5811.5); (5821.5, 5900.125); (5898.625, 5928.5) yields 0.9 angstrom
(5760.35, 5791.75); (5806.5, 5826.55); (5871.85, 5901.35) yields -2.3 angstrom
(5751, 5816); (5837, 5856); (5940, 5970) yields 0.1 angstrom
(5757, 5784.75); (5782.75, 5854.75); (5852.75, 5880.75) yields -3.6 angstrom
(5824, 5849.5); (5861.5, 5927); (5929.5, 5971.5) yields 5.7 angstrom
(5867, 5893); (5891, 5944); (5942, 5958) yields 2.5 angstrom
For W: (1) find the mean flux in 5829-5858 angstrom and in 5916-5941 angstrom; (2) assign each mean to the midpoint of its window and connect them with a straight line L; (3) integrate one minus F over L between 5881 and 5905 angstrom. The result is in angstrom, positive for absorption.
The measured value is 3.0 angstrom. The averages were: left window 14.5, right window 13.6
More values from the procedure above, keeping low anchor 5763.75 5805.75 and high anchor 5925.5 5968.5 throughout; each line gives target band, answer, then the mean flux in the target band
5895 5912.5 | 2.1 angstrom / 12.6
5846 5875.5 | 1.1 angstrom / 13.9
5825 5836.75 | 0.0 angstrom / 14.6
